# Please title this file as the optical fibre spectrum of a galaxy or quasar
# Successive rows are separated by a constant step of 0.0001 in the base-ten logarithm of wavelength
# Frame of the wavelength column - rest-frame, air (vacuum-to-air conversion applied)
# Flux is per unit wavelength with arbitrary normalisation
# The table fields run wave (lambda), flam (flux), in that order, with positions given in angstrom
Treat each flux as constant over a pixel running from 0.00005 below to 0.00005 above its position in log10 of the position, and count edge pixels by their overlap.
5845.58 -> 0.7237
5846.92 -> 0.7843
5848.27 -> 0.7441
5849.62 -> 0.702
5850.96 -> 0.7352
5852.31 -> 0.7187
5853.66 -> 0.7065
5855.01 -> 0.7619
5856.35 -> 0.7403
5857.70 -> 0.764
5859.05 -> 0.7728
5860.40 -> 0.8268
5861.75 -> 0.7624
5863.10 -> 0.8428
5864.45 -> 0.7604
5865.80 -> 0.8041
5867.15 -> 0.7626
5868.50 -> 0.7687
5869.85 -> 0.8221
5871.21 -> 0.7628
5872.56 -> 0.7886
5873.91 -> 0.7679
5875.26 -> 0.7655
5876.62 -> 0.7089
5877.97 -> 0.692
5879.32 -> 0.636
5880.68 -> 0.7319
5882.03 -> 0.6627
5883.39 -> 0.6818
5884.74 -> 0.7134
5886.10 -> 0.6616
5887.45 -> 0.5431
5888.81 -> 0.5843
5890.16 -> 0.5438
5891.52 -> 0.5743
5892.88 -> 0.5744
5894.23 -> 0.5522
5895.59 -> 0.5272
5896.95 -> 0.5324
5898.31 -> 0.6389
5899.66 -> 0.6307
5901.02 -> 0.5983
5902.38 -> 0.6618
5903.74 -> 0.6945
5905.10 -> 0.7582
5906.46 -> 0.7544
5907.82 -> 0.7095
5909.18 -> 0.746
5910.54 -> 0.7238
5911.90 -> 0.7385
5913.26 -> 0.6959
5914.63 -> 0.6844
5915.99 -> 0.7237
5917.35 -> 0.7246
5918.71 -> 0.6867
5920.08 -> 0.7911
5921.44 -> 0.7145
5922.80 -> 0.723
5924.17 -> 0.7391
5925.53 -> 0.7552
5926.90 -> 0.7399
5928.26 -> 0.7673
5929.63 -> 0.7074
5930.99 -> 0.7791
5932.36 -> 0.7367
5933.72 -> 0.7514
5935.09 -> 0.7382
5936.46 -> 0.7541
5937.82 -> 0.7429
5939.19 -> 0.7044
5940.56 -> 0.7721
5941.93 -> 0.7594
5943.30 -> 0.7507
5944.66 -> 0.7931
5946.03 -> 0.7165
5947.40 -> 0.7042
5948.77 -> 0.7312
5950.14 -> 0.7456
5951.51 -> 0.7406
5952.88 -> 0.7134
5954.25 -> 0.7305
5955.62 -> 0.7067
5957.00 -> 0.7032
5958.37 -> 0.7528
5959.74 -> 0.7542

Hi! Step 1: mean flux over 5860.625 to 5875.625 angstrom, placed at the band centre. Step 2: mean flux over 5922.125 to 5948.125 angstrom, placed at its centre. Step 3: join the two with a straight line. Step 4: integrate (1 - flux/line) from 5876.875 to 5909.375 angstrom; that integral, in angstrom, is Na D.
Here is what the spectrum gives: 5.4 angstrom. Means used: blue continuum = 0.784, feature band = 0.641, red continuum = 0.744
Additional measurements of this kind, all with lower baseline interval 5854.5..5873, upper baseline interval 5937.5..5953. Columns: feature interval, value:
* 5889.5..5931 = 4.1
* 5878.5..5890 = 1.8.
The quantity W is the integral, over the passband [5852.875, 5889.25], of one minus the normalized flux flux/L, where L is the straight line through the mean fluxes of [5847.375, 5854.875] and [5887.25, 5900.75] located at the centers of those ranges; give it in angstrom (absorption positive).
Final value -4.4 angstrom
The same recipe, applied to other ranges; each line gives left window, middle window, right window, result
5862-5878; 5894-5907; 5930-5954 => 2.1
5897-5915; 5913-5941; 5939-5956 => -0.8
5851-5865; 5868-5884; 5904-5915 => 0.4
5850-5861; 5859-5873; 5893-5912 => -1.1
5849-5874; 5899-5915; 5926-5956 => 1.1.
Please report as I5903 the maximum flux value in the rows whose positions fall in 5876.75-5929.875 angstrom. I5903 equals 0.7911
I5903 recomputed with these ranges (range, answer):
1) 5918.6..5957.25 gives 0.7931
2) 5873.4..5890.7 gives 0.7679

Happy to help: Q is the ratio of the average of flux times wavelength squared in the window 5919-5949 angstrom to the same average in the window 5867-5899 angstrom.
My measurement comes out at 1.14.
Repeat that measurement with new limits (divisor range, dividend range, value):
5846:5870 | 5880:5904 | 0.82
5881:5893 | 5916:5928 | 1.20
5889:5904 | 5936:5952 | 1.28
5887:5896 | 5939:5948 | 1.36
